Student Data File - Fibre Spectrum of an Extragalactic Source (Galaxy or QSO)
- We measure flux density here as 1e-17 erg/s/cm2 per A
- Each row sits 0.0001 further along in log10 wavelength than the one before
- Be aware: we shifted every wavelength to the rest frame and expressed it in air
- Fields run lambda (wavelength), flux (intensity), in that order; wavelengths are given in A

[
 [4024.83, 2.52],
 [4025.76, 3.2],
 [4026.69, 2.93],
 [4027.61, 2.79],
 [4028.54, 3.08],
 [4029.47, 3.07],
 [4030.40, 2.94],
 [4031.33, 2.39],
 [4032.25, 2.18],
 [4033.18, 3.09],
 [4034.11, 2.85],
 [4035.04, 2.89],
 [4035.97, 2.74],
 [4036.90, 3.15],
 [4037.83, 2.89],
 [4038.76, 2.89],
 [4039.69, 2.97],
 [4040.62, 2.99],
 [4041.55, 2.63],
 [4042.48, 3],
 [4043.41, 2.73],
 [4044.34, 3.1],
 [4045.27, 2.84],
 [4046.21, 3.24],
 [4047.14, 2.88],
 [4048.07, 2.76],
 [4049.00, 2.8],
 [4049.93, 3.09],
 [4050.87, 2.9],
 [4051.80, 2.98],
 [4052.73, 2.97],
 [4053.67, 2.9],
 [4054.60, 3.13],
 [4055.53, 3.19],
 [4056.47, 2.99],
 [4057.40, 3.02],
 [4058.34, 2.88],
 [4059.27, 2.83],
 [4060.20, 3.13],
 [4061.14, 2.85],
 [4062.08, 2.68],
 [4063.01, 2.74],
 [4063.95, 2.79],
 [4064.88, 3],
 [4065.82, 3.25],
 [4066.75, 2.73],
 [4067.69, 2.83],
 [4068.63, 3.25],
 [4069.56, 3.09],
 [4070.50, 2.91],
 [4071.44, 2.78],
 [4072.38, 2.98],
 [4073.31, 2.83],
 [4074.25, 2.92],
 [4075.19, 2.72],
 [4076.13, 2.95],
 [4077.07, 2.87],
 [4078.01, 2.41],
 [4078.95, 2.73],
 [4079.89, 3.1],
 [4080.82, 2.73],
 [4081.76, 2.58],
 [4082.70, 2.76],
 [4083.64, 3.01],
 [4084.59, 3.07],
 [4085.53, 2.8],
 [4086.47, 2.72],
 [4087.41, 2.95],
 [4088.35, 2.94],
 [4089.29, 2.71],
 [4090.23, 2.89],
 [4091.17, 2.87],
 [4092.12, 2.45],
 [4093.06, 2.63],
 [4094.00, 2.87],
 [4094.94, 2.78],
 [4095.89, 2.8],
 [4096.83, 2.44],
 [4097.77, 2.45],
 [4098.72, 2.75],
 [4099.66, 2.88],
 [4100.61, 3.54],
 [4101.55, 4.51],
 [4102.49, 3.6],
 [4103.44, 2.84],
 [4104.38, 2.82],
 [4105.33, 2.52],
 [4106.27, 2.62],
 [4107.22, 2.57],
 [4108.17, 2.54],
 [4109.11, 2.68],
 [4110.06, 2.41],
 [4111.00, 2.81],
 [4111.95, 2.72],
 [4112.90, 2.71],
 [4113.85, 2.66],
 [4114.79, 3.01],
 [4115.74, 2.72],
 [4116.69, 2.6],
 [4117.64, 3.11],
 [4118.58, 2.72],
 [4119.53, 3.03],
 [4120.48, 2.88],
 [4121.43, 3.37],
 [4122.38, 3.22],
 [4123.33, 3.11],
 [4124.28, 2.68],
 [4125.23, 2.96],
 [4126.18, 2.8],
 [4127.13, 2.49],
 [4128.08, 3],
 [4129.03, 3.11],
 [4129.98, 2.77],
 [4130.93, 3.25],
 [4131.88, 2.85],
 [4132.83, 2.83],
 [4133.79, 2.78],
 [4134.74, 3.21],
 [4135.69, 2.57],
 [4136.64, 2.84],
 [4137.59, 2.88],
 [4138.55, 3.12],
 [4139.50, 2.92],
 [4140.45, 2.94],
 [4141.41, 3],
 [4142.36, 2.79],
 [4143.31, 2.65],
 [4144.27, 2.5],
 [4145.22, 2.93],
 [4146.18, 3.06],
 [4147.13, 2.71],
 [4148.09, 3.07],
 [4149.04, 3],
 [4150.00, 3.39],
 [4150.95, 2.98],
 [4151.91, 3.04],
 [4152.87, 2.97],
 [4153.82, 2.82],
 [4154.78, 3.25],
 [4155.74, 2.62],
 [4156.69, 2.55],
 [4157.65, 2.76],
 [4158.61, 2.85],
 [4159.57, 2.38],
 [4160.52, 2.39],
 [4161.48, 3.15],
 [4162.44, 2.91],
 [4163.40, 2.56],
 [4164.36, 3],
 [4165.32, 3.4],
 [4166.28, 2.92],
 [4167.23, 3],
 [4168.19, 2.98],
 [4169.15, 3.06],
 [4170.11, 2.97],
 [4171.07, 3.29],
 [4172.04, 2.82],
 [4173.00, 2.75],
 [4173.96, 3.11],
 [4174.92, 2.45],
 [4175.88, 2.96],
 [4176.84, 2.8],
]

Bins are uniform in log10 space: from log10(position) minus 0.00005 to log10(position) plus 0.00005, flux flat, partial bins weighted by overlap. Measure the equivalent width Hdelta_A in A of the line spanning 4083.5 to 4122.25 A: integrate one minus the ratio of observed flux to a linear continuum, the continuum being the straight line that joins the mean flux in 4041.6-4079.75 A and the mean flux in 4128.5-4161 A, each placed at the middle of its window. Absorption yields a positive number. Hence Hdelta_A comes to 0.5 A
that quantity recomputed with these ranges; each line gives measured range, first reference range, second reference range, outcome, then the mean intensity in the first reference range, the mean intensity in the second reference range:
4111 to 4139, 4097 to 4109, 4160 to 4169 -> 0.4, 2.95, 2.93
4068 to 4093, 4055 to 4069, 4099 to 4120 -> 0.7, 2.94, 2.89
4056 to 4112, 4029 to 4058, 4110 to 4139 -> 0.7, 2.91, 2.88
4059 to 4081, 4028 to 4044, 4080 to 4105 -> 0.0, 2.85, 2.9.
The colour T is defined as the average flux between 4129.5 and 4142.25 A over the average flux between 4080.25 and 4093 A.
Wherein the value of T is 1.0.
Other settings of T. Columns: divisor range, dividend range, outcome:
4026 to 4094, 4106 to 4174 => 1.00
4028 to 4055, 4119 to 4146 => 1.00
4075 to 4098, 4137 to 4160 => 1.04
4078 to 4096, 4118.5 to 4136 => 1.05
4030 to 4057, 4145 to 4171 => 1.01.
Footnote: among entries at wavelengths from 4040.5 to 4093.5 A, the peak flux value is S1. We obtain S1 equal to 3.25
